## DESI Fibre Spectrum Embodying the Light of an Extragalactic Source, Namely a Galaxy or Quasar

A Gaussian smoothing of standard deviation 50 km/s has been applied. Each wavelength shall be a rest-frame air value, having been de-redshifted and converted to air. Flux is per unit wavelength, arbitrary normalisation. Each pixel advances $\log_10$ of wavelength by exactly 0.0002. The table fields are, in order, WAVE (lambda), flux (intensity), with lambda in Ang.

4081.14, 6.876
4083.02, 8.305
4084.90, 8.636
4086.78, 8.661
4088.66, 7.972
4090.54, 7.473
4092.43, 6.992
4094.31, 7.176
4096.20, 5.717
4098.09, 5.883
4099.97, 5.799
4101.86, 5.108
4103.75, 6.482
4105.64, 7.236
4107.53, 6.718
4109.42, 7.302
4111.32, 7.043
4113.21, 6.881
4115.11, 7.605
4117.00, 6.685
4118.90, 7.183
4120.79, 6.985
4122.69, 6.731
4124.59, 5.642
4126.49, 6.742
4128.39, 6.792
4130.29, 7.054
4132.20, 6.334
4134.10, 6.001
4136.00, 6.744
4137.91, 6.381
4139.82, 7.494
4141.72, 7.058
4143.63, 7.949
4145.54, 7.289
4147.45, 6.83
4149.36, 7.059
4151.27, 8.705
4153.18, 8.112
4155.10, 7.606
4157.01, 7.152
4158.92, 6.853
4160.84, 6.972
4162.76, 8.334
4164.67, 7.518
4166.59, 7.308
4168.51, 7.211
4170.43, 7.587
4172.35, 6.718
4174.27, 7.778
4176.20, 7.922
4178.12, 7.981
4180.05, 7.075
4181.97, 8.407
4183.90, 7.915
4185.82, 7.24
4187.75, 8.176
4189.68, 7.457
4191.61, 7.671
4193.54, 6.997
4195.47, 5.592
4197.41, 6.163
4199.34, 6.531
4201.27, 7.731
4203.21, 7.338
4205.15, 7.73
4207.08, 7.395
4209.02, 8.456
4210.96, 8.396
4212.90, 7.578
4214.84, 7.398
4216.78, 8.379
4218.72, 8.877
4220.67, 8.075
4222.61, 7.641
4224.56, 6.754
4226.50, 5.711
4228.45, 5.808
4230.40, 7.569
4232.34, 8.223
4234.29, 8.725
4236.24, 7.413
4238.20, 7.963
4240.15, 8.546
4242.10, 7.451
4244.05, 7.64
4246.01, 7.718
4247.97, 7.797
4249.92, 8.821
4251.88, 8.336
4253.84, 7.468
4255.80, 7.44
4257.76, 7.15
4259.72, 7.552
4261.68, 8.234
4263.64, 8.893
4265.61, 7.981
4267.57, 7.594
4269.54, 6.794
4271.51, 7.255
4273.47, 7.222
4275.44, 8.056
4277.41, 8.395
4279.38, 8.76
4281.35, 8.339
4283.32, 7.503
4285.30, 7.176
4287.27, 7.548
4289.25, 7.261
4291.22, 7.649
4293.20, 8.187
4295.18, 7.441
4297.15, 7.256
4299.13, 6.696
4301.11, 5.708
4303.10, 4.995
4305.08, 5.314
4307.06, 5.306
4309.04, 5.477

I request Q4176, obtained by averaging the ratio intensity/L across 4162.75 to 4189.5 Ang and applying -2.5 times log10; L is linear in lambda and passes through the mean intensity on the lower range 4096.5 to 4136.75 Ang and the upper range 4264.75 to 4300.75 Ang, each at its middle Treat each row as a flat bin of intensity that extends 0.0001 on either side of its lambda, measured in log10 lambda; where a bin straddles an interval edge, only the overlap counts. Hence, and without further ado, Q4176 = -0.10 mag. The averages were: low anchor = 6.6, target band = 7.63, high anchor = 7.58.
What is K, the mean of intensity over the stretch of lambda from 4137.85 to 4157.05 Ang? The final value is 7.48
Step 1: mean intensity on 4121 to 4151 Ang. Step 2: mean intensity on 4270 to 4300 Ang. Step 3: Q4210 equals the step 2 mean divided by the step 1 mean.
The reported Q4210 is 1.1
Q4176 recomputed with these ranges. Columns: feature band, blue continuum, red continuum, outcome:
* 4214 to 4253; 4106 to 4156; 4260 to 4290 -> -0.02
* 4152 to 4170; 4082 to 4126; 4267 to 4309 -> -0.07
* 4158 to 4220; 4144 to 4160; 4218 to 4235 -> -0.01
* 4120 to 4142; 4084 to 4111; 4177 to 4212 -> 0.07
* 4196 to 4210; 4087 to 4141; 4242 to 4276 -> 0.01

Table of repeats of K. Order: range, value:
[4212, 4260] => 7.68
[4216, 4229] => 7.35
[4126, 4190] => 7.35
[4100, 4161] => 6.94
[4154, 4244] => 7.51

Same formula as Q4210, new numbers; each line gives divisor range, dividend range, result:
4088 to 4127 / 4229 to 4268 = 1.18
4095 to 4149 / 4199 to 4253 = 1.15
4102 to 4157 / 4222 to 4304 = 1.08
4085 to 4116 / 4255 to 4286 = 1.12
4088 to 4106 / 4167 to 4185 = 1.16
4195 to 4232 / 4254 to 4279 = 1.05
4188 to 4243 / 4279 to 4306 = 0.95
